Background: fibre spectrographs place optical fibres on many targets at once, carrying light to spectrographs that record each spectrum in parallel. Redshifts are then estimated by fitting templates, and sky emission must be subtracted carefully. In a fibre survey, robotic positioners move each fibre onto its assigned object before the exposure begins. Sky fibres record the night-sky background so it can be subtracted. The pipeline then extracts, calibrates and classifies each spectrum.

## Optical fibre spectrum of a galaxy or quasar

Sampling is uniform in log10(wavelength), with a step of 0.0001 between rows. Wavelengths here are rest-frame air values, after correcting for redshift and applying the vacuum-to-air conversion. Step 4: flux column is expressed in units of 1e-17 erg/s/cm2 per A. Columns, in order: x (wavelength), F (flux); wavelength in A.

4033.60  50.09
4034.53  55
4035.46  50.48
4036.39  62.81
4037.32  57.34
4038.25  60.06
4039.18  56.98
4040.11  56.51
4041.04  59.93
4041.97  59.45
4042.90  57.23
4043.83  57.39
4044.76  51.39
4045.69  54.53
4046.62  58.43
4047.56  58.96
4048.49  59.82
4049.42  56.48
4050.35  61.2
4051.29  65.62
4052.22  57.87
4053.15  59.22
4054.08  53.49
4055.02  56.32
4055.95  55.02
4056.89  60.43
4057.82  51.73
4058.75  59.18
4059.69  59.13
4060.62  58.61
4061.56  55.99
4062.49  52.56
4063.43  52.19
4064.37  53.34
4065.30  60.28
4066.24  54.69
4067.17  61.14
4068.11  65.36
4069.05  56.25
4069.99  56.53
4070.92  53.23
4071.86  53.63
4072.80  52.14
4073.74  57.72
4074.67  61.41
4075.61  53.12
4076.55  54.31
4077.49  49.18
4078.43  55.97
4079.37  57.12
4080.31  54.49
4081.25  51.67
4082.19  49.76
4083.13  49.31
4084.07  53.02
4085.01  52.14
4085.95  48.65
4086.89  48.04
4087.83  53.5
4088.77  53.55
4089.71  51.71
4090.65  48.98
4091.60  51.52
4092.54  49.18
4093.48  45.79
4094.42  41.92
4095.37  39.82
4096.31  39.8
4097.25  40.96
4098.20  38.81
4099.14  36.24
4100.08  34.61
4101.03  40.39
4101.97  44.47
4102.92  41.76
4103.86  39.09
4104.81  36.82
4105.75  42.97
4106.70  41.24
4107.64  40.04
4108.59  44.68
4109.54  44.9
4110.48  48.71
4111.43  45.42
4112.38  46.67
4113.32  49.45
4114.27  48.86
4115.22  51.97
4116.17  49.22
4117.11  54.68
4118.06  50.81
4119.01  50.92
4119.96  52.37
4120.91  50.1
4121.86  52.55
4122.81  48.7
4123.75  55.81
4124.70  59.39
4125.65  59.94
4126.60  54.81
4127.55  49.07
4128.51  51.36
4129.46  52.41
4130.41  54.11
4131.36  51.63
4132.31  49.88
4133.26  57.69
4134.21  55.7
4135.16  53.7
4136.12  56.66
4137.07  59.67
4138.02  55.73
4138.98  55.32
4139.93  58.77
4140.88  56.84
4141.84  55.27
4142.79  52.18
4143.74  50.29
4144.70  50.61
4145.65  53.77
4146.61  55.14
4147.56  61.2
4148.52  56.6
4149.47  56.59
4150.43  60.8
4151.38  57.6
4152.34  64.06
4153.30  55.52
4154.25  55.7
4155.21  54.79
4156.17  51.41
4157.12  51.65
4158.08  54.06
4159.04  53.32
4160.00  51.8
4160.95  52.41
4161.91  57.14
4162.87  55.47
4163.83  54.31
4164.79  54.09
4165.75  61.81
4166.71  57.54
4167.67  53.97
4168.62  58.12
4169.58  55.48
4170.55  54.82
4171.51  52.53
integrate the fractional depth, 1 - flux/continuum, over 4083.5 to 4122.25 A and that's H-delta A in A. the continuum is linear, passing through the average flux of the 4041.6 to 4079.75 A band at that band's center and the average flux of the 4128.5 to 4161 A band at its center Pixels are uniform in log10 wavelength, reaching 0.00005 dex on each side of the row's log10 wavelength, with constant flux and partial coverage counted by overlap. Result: 6.7 A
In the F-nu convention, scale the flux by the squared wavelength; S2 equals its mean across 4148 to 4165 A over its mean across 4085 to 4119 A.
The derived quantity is 1.3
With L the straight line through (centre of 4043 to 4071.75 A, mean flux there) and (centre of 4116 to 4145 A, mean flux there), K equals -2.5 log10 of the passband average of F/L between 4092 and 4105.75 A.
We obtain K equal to 0.329 mag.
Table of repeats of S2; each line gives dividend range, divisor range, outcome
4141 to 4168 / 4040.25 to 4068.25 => 1.01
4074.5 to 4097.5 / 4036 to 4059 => 0.88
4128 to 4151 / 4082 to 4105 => 1.25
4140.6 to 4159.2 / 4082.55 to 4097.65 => 1.19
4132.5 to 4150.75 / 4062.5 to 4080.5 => 1.03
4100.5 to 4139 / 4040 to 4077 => 0.90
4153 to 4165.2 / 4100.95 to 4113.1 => 1.28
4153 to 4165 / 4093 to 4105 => 1.38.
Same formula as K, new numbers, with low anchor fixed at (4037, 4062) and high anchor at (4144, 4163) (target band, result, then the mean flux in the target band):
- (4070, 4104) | 0.17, 48.7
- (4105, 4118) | 0.20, 46.8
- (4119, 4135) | 0.05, 53.4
